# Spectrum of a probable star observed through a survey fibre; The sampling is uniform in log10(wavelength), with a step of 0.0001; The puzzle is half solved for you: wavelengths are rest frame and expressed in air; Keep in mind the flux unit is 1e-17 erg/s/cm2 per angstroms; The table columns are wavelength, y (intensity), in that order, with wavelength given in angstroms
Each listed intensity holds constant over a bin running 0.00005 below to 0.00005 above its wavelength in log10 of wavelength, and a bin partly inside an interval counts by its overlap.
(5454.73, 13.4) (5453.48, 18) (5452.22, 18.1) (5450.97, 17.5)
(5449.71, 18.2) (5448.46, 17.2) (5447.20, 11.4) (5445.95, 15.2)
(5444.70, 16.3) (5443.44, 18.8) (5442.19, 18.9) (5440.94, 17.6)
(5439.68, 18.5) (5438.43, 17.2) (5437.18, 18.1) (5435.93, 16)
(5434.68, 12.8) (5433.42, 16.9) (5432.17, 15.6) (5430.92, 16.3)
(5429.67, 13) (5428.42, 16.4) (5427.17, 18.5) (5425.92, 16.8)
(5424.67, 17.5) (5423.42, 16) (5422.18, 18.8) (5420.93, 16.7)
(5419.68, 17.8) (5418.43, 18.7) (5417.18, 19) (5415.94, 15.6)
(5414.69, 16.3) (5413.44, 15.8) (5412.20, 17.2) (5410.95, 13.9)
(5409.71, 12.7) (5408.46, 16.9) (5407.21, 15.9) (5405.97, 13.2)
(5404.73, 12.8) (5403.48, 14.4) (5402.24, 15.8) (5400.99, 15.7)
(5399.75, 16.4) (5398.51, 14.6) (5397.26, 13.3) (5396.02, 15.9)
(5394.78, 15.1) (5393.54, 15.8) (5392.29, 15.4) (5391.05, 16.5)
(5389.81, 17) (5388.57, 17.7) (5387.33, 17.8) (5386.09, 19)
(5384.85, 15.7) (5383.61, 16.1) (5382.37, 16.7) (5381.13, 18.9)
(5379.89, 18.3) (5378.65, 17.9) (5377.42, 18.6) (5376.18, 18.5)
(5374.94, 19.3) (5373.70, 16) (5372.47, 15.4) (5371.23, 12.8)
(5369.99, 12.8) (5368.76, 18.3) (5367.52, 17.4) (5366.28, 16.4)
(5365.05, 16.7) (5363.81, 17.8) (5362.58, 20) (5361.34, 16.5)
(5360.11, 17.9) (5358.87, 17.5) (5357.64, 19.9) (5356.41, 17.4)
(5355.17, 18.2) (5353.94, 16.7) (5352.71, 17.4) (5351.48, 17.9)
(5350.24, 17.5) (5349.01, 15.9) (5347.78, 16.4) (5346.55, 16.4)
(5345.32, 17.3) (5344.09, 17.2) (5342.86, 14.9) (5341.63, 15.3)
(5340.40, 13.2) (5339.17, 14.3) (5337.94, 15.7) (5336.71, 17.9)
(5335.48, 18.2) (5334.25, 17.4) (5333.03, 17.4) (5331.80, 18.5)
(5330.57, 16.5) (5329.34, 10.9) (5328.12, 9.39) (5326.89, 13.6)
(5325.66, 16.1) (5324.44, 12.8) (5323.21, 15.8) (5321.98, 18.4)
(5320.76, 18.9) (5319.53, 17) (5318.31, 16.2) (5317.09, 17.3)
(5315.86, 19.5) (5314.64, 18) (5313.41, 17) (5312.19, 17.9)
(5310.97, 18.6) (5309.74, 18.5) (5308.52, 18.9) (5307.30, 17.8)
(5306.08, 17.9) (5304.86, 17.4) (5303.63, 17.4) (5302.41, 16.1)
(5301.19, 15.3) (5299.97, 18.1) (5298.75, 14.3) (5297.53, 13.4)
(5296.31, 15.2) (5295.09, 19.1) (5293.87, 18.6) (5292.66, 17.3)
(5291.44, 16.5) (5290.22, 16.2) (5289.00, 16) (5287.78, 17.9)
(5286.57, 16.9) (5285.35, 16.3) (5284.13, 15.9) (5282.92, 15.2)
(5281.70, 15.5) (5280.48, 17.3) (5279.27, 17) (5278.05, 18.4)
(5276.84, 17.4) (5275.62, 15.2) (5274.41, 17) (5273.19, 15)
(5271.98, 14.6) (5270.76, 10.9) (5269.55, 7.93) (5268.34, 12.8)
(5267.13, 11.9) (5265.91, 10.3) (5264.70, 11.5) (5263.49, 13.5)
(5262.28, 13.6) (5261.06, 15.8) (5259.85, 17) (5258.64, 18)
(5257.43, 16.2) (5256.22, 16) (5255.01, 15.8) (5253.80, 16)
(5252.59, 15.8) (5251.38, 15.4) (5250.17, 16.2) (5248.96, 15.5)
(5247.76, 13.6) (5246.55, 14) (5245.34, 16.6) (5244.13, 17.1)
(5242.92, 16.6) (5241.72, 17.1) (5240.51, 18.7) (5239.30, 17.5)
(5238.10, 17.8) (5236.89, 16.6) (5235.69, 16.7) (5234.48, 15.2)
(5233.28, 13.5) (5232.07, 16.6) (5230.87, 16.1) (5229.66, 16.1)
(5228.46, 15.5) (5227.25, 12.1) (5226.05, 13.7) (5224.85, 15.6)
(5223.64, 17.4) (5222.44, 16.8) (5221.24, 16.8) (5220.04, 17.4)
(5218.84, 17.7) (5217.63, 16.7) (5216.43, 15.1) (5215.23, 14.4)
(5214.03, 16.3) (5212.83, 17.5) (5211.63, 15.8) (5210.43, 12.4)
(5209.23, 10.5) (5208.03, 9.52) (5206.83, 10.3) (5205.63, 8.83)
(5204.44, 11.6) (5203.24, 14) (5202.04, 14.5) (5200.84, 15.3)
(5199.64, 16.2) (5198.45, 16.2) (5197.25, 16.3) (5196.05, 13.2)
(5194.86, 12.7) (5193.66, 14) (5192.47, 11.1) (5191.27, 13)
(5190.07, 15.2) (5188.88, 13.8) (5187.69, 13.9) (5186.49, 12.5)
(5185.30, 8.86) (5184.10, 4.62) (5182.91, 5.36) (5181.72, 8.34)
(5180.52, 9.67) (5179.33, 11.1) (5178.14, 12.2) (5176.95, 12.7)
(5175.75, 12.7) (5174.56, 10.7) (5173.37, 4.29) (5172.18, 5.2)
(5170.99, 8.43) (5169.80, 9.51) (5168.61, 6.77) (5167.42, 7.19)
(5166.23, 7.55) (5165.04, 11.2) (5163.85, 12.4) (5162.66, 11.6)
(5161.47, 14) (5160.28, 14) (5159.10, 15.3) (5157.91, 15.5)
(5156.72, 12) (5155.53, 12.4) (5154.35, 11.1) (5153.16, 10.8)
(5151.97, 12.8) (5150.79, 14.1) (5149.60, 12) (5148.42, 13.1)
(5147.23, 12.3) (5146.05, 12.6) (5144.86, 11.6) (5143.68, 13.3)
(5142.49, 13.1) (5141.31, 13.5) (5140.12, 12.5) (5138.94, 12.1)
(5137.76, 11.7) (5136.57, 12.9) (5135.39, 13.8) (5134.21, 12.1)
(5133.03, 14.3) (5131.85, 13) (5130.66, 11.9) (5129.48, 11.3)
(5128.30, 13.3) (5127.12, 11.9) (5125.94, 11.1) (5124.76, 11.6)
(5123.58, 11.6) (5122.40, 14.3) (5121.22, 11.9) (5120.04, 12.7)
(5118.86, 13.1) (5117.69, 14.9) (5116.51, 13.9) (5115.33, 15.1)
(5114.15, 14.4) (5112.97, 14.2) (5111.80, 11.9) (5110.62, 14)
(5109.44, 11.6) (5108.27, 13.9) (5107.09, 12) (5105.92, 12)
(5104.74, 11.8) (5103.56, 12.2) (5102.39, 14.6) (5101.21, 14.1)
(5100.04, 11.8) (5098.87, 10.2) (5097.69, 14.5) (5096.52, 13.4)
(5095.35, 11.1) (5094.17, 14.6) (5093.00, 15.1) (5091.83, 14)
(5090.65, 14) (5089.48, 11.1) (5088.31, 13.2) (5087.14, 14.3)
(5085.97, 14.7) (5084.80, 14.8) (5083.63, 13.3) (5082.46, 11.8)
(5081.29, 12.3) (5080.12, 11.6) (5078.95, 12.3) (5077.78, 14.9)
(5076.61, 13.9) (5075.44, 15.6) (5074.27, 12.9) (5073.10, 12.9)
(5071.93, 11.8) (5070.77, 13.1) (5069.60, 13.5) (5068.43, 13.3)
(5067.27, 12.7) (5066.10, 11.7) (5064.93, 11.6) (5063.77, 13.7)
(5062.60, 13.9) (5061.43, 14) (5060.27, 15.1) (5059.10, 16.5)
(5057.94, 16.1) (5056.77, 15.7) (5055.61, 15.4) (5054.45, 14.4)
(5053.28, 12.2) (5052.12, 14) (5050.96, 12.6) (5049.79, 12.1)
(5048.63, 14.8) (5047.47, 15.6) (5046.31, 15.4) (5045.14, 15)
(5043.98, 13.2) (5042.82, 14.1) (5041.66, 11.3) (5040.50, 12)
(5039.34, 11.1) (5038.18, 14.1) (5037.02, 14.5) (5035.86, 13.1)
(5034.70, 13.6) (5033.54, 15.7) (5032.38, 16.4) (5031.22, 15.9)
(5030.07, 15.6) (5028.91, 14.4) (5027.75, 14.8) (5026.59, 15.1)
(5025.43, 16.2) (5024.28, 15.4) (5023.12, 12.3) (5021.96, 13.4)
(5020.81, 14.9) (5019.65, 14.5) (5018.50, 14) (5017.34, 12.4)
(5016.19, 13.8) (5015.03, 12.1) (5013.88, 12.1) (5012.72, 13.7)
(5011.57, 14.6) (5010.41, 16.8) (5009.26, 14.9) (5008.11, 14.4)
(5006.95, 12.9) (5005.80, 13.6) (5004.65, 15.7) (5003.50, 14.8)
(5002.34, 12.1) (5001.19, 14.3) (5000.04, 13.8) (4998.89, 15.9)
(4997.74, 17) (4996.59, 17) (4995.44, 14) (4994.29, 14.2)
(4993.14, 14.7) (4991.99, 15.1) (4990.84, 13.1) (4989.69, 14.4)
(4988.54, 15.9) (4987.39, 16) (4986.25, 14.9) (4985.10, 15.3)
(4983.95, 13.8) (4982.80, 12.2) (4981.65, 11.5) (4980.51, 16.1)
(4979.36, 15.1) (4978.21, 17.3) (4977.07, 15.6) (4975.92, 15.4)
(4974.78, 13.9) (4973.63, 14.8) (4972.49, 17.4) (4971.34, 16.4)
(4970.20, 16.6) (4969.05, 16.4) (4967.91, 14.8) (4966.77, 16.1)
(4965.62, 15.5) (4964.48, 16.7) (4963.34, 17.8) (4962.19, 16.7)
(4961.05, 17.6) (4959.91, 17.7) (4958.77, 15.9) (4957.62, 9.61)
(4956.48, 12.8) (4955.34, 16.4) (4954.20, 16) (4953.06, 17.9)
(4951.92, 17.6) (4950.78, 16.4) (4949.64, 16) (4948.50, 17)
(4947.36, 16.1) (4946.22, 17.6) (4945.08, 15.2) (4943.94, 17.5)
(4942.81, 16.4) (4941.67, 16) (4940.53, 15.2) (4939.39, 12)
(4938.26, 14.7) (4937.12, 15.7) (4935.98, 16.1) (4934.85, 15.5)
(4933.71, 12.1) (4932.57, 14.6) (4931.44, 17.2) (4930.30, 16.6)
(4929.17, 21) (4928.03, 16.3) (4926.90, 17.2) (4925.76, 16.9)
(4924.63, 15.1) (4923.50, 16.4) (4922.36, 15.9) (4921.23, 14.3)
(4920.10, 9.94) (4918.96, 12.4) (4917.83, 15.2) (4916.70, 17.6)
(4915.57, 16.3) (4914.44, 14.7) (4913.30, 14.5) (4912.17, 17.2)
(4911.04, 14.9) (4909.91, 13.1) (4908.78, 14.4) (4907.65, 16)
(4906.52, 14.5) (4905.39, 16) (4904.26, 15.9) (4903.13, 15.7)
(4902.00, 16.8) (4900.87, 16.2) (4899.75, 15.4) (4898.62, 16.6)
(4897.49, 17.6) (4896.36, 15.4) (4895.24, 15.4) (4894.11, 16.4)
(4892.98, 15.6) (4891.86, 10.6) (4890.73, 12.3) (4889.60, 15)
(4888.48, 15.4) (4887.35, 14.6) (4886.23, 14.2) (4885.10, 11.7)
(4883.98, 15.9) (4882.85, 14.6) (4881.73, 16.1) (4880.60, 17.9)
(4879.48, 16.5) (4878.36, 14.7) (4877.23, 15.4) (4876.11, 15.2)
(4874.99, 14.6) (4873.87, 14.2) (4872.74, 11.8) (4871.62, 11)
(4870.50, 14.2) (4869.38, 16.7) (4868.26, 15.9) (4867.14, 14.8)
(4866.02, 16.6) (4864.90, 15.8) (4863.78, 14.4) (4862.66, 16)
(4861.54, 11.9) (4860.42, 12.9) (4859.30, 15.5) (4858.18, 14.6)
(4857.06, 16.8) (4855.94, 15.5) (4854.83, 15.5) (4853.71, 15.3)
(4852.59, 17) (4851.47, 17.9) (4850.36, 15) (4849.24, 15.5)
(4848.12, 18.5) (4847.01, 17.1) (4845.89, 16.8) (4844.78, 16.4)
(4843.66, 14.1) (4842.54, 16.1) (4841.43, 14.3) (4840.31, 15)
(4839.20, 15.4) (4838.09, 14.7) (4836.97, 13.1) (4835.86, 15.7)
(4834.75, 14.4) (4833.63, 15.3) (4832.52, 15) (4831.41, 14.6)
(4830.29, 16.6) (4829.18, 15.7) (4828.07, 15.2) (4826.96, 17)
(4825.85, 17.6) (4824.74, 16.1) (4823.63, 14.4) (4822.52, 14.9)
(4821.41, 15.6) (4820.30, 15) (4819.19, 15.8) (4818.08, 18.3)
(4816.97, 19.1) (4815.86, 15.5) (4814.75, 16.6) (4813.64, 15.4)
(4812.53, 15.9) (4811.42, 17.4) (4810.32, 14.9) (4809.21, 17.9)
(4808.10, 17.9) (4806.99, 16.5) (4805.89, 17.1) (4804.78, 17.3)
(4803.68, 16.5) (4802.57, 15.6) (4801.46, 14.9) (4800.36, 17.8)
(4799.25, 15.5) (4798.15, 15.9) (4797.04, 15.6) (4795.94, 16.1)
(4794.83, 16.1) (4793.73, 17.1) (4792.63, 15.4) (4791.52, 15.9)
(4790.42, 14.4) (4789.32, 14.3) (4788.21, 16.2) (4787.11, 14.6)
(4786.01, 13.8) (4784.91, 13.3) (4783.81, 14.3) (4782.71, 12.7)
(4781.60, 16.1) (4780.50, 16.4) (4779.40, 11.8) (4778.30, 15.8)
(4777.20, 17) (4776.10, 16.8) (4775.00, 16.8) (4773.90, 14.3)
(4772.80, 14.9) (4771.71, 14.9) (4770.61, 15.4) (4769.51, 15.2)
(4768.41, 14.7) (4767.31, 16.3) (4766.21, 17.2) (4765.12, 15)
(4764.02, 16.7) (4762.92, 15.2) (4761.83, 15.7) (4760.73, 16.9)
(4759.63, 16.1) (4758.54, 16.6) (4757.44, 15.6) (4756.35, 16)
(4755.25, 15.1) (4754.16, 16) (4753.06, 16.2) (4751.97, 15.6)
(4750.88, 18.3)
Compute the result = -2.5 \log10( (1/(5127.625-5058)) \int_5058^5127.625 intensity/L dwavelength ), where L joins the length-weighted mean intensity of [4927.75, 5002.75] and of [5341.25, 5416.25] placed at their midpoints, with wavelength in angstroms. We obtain 0.20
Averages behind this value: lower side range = 15.5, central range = 13.2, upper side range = 16.5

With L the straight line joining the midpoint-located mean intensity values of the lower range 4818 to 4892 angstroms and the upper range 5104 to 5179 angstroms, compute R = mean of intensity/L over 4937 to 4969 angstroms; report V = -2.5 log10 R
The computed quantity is -0.13 mag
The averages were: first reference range 15.2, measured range 15.9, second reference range 12.1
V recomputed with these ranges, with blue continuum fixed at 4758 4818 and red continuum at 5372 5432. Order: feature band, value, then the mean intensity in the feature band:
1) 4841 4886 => 0.044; 15.3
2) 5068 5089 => 0.205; 13.3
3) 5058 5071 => 0.177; 13.7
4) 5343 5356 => -0.043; 17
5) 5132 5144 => 0.242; 12.9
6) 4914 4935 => 0.028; 15.5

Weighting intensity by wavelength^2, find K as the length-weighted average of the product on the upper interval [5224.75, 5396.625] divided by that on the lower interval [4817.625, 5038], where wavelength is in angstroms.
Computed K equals 1.2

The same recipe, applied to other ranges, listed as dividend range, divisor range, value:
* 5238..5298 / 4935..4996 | 1.13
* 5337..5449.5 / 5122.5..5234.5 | 1.41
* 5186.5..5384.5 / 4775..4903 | 1.22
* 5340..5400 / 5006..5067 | 1.35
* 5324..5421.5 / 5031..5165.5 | 1.37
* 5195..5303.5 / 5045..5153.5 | 1.23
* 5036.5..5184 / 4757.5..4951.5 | 0.90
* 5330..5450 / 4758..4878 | 1.33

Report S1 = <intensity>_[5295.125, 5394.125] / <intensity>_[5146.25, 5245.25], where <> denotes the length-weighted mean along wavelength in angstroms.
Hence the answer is 1.3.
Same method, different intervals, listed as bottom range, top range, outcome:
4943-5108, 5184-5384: 1.10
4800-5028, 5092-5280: 0.87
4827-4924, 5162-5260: 0.90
